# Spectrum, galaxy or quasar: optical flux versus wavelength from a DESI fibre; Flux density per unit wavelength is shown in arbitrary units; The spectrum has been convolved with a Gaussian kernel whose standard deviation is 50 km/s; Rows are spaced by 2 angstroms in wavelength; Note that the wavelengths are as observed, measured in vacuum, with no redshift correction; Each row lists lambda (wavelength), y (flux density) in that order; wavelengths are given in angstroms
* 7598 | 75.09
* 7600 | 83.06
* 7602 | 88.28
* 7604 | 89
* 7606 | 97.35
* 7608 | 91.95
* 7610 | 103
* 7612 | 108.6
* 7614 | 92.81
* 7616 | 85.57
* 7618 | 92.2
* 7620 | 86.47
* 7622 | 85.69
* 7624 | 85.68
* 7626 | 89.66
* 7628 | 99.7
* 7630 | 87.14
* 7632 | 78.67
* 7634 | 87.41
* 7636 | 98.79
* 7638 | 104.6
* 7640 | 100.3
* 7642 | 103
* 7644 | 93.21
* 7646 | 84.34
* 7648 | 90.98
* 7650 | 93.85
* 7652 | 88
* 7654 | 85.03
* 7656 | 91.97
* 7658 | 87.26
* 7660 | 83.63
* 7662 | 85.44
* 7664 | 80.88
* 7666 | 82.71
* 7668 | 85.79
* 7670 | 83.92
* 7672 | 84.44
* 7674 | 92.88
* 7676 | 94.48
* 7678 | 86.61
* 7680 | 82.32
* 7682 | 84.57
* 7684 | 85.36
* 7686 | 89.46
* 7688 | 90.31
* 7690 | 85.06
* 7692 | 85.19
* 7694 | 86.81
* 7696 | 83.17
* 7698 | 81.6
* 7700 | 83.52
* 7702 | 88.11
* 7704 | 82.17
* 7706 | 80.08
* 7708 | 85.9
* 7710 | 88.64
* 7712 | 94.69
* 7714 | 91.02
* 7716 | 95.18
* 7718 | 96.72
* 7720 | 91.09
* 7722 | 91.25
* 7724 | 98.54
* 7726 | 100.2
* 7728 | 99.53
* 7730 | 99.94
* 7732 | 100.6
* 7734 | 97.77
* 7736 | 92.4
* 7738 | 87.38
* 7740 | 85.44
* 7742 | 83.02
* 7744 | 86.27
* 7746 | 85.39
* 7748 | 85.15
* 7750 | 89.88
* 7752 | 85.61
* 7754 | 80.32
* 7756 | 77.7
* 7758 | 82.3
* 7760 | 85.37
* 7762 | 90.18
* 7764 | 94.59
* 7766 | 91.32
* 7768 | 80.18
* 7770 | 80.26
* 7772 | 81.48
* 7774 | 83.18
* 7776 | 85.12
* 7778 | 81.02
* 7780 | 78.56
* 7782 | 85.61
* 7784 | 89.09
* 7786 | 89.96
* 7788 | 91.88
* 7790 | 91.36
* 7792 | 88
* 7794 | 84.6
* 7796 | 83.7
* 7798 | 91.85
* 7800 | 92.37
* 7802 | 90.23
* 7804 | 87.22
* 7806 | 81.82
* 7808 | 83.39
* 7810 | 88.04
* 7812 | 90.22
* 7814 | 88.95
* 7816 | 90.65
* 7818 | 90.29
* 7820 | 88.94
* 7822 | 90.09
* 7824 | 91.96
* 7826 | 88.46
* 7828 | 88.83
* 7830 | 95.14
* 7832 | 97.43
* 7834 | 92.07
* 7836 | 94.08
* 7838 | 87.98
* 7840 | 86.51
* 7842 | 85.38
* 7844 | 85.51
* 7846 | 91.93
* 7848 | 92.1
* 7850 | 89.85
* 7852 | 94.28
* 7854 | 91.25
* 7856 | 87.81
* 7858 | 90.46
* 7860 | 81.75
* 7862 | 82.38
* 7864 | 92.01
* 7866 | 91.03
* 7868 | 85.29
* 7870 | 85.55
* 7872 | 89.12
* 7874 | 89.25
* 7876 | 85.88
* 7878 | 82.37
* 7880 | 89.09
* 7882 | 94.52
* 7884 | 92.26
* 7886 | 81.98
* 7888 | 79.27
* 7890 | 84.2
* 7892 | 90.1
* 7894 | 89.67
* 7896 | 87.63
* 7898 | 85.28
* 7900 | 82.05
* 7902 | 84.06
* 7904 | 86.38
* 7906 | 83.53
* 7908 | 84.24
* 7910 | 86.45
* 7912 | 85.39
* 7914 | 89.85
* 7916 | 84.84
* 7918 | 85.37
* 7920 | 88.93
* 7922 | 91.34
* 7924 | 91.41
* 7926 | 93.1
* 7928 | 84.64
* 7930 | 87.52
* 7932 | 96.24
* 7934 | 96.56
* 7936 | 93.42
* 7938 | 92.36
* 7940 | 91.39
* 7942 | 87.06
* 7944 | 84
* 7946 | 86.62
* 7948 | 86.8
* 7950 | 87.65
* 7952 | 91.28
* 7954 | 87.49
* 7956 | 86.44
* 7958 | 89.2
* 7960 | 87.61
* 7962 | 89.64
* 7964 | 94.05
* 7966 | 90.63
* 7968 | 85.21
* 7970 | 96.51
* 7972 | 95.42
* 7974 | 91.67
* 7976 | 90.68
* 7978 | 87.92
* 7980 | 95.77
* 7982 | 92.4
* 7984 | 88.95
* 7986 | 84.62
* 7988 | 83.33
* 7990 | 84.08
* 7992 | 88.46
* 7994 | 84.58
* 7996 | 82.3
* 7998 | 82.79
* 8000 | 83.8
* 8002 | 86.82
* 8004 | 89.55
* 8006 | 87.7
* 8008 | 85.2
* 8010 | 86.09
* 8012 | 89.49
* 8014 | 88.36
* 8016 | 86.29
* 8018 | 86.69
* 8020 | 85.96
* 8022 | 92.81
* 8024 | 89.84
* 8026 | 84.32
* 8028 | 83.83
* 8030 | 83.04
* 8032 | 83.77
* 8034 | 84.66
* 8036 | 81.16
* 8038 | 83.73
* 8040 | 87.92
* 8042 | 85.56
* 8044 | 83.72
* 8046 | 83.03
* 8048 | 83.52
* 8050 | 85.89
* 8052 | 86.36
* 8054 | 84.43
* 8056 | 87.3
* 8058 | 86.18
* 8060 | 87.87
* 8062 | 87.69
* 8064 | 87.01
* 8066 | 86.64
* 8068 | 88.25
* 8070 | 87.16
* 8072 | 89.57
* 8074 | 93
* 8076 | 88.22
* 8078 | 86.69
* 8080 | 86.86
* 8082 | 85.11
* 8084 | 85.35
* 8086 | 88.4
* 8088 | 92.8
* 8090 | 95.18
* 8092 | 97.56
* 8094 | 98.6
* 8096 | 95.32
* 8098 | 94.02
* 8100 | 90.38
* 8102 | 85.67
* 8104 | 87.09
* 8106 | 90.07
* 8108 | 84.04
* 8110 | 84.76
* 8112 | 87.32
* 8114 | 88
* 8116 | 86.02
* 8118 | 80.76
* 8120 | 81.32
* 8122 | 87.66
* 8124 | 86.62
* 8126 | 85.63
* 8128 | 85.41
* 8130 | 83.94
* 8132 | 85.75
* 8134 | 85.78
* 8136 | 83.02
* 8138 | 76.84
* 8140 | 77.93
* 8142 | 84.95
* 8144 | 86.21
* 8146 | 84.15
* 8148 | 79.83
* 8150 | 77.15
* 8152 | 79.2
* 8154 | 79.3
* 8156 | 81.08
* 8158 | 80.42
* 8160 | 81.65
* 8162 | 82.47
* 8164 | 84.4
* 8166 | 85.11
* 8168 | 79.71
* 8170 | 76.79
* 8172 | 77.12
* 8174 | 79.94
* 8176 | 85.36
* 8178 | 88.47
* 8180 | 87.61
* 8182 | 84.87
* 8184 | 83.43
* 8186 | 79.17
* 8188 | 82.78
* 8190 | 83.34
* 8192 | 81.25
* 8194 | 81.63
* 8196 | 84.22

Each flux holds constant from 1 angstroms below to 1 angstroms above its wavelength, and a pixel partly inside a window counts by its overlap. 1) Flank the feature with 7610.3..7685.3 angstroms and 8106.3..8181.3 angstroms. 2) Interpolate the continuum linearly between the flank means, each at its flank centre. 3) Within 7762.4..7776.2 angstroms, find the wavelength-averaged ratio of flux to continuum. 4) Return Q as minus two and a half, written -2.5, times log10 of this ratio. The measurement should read 0.03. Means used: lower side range 89.7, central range 85.4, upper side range 83.1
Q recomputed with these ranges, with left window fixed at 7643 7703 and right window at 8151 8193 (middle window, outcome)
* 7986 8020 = -0.03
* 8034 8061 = -0.02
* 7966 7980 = -0.09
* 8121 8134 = -0.04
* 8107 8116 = -0.04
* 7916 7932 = -0.06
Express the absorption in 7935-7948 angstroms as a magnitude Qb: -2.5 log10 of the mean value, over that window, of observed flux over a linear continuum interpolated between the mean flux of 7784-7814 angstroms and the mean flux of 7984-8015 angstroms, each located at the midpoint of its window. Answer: -0.03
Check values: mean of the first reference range 88.2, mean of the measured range 89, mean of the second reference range 85.9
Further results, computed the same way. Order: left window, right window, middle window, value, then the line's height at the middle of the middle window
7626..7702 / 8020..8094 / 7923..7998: -0.02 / 87.5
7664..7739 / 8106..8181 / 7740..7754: 0.04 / 88.7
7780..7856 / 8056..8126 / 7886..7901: 0.05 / 89.1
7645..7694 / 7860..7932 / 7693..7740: -0.05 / 86.9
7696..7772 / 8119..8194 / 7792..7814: 0.00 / 87.7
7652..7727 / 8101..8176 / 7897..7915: 0.00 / 85.5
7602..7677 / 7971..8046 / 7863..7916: 0.02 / 88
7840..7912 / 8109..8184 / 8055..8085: -0.04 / 84.2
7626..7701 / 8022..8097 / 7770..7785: 0.06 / 88.2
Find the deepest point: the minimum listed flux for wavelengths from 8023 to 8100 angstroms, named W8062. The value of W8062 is 81.16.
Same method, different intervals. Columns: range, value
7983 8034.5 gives 82.3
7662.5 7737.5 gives 80.08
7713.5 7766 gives 77.7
